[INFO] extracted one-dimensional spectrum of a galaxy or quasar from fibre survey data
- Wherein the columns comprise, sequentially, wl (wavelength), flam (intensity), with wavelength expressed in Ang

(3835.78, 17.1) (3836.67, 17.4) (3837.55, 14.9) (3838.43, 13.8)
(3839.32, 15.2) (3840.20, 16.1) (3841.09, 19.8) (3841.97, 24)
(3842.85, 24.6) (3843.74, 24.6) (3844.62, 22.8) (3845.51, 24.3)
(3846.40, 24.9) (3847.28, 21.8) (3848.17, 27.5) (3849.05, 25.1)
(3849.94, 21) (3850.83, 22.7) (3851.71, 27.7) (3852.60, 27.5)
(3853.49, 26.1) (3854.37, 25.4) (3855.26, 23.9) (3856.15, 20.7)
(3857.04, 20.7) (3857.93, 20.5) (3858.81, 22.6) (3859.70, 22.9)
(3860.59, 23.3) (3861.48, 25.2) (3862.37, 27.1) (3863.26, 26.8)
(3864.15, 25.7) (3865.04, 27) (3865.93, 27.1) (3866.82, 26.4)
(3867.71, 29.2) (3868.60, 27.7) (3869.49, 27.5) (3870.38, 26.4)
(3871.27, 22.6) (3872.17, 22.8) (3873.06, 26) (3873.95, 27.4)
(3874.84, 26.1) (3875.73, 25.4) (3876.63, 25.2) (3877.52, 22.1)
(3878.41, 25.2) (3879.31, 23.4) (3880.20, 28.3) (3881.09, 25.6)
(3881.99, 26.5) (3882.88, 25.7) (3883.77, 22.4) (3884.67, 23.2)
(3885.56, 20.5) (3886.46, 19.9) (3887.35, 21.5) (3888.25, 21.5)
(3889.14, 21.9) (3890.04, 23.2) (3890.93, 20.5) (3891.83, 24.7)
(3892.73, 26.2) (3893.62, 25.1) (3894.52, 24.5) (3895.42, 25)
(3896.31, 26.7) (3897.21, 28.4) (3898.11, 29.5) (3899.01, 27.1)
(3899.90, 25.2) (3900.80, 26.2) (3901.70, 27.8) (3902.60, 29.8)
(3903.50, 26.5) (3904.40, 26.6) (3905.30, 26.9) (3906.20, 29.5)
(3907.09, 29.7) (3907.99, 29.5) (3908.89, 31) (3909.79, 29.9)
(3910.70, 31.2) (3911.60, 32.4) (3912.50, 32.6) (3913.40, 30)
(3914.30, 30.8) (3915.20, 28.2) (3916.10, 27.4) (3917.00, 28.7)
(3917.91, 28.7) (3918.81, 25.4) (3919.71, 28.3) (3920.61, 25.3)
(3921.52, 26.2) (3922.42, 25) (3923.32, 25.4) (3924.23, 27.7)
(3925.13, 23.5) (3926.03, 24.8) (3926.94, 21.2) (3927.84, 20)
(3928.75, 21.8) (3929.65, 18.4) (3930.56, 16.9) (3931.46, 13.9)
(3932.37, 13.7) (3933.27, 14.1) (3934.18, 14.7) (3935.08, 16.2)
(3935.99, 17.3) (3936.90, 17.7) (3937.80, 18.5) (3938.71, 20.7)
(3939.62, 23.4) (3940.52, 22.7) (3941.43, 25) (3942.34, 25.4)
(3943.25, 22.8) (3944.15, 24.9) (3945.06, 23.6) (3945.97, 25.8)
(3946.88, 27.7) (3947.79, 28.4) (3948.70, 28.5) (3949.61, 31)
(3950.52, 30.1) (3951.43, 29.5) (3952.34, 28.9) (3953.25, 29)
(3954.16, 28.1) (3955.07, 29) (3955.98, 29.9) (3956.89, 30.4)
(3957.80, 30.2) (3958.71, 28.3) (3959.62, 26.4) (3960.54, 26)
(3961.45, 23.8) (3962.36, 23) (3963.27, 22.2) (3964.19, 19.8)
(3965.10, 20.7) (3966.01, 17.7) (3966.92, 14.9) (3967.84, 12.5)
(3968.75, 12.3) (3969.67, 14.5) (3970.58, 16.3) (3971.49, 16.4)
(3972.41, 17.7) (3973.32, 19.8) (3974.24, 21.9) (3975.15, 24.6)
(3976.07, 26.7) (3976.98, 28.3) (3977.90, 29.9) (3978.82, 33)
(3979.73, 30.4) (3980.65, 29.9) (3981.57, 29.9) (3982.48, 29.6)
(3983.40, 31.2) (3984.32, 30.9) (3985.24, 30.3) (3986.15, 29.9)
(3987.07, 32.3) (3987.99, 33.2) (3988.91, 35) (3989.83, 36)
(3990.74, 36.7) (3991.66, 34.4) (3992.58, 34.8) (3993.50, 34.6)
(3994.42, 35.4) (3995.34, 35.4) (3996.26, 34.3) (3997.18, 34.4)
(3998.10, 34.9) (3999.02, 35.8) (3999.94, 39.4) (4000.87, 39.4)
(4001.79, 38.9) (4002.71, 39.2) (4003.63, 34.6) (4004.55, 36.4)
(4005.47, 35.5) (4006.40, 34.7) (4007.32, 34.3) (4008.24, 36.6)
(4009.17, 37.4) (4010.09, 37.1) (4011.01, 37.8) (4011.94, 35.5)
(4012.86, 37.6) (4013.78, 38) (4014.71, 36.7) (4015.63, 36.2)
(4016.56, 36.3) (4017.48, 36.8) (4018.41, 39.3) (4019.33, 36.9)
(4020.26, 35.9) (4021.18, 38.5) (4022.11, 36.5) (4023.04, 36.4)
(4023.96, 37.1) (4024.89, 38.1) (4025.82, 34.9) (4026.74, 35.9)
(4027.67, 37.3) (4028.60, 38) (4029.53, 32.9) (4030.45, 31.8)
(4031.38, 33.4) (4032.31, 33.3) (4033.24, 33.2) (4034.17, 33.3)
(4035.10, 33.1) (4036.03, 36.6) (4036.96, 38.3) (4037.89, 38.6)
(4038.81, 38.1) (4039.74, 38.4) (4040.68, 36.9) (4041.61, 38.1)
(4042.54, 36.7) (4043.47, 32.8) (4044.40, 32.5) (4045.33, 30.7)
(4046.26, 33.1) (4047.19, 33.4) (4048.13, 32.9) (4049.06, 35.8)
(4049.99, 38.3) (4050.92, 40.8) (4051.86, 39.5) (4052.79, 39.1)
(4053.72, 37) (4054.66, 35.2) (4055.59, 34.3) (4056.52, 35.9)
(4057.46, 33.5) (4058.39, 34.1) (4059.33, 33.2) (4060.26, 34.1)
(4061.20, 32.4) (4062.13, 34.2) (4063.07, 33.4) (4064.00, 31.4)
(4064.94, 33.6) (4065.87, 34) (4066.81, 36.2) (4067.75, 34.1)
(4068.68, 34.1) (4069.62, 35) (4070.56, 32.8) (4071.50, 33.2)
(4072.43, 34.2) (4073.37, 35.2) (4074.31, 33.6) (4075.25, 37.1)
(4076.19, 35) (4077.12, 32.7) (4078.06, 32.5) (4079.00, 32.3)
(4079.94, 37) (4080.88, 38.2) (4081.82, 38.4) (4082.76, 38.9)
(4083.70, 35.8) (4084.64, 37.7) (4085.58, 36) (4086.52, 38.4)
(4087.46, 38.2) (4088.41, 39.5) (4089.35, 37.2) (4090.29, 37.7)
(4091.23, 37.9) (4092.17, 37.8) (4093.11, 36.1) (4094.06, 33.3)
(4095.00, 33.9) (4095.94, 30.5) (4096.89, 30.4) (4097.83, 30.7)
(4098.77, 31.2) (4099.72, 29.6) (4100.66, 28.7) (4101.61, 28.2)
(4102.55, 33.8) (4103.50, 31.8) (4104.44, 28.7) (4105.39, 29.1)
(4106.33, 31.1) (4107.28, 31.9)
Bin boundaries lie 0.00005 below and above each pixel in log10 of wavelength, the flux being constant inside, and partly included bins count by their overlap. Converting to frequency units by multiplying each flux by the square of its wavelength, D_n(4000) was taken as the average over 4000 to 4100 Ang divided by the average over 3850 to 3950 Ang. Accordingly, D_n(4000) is 1.54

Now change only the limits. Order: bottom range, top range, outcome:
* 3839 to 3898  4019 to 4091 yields 1.61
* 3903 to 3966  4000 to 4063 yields 1.50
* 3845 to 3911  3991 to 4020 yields 1.53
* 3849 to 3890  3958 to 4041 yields 1.39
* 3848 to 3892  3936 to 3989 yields 1.08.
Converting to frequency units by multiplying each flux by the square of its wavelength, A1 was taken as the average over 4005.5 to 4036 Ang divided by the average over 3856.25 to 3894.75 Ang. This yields 1.58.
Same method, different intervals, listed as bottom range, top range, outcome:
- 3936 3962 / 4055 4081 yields 1.39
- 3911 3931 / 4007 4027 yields 1.49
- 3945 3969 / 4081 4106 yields 1.45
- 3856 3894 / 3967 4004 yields 1.29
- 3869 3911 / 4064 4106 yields 1.47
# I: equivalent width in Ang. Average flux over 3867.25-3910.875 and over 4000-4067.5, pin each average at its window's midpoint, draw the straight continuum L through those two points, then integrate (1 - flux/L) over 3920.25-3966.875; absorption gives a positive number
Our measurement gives 9.5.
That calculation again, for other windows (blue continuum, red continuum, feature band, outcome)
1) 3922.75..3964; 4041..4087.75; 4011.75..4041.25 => -4.40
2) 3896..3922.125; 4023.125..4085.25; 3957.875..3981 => 6.58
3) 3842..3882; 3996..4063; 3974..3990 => 1.29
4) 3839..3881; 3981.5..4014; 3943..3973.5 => 7.69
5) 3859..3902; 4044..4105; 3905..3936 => 2.42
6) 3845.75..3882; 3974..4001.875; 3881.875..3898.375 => 1.68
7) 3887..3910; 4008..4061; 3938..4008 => 7.45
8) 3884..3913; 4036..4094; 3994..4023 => -3.71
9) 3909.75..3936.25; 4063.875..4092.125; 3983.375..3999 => -2.56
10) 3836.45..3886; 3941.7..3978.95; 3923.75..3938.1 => 3.20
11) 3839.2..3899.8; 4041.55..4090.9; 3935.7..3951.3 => 2.20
